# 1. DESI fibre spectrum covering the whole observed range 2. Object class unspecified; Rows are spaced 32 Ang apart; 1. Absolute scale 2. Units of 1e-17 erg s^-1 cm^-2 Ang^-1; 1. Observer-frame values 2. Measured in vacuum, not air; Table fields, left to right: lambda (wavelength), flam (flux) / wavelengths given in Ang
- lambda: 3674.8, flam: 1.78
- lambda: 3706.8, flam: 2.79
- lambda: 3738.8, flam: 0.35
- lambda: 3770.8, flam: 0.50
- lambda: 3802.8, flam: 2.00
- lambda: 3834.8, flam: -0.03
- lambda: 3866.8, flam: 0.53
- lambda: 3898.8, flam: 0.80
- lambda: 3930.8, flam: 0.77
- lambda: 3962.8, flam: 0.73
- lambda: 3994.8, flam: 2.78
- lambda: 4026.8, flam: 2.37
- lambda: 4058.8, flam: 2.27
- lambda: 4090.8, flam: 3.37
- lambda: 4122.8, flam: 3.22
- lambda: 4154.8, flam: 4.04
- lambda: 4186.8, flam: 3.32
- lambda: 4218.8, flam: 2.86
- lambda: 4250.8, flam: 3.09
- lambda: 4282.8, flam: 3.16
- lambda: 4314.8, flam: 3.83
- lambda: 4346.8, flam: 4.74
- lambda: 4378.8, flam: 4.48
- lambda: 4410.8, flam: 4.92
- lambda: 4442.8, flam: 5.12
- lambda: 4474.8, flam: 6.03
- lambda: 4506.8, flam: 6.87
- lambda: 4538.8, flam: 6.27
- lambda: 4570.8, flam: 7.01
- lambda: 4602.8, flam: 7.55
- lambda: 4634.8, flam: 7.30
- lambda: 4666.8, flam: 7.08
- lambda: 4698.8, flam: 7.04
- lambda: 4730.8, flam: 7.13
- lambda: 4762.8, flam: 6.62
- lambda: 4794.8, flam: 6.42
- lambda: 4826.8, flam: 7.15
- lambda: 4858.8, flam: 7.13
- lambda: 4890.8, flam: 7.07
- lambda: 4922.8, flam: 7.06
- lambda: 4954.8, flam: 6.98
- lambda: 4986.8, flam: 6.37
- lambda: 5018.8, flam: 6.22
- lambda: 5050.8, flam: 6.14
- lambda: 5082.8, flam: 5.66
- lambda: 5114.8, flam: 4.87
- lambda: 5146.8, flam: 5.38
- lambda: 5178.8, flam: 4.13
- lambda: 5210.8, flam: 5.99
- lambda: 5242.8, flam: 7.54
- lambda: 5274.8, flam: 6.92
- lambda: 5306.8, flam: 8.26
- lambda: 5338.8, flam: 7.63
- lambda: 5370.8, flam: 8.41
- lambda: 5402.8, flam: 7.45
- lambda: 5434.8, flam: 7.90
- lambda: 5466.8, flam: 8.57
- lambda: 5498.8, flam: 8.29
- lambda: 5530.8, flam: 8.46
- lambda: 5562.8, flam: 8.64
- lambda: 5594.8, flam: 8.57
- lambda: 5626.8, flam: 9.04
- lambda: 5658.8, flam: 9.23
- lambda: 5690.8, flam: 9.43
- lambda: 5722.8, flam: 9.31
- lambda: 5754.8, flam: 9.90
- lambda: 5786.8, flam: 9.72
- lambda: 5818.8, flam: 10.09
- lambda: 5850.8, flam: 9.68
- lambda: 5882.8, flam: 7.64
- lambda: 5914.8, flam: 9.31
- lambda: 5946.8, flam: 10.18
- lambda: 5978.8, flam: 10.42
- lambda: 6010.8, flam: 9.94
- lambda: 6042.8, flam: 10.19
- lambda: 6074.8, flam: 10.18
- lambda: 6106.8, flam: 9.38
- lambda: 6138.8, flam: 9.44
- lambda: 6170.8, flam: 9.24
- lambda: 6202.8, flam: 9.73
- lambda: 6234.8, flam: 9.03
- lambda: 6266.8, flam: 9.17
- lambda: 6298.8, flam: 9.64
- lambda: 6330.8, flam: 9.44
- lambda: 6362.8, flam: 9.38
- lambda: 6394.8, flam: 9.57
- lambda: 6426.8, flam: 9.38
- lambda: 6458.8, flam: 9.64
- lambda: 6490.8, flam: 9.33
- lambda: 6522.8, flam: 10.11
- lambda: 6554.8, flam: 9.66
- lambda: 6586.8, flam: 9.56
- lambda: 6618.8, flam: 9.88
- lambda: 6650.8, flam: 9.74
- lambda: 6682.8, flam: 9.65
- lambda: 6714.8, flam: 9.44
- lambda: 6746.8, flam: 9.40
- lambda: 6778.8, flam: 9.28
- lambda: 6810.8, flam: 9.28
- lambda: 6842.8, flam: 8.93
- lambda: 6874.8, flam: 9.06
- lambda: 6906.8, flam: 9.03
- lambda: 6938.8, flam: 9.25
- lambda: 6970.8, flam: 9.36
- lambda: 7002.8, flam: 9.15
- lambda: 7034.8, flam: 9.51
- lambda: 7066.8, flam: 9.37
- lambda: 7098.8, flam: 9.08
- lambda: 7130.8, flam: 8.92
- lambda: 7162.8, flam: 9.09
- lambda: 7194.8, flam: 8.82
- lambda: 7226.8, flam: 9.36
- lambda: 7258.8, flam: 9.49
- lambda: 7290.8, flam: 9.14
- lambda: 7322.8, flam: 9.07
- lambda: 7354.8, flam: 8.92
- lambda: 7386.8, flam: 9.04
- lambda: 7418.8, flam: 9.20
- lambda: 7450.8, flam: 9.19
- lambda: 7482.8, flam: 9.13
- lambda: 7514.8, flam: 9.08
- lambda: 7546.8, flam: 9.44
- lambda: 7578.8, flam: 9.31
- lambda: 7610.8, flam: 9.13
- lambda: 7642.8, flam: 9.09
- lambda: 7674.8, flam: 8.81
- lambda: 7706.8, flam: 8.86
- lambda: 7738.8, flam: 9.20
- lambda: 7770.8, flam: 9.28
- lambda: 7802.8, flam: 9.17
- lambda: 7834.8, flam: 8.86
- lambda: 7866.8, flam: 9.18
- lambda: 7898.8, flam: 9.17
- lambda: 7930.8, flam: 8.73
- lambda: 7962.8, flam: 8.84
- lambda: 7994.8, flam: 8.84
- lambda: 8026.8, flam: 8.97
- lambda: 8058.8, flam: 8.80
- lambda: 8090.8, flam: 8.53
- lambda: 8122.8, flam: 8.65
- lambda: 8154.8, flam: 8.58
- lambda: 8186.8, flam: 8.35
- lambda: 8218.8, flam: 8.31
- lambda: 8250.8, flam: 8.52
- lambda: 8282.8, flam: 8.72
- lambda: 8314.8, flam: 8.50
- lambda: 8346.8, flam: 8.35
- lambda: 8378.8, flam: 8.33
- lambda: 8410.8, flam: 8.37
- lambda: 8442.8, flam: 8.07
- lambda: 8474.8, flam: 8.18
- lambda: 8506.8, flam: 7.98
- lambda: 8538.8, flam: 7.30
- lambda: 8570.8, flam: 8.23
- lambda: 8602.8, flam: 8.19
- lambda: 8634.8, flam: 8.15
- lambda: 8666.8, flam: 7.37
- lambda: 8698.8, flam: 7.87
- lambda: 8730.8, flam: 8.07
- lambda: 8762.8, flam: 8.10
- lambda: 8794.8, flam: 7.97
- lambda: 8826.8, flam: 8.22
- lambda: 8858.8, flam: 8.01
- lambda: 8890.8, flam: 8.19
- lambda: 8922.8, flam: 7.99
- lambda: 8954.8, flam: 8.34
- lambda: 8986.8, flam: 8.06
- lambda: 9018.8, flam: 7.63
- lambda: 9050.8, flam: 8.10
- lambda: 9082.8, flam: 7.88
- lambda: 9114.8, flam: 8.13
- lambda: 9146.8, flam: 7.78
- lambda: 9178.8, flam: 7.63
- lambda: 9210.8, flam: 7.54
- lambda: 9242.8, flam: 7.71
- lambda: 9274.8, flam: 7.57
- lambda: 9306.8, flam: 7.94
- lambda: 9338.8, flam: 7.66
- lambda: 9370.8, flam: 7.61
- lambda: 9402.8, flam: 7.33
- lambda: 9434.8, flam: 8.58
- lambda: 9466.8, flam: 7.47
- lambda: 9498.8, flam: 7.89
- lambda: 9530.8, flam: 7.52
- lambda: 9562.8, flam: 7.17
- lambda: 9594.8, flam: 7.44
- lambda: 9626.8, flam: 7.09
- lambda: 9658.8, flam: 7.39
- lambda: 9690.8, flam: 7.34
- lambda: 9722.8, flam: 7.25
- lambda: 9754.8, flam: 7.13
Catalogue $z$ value 0.000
